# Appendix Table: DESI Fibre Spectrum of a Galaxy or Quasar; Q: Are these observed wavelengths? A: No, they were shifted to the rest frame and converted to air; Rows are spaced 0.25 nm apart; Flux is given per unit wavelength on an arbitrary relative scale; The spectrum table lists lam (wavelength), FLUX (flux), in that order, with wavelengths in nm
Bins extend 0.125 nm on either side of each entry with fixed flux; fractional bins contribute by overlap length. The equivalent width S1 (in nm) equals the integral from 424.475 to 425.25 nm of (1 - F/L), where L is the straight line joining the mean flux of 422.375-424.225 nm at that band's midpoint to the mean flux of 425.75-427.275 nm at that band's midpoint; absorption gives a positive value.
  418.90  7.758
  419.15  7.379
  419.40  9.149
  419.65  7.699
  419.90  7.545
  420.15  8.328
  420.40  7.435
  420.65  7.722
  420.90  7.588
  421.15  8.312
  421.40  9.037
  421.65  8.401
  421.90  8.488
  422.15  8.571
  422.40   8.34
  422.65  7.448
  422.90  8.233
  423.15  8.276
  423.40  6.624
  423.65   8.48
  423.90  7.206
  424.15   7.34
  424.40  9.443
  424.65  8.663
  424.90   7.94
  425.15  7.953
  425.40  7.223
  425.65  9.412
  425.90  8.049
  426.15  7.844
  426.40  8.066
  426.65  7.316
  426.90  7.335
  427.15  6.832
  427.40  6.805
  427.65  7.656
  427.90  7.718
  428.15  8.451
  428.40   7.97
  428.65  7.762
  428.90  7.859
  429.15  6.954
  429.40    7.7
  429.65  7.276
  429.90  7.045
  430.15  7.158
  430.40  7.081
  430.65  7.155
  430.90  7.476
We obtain -0.062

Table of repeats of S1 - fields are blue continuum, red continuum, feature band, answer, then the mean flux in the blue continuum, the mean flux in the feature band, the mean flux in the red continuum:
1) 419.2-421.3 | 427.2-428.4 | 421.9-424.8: -0.09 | 7.96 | 8.07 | 7.64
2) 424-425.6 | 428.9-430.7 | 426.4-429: 0.01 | 8.14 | 7.59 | 7.24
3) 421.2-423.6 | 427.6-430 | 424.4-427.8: 0.01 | 8.17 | 7.84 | 7.64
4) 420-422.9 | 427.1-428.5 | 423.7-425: -0.04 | 8.15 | 8.14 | 7.6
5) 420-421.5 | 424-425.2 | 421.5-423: -0.02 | 8.05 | 8.26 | 8.27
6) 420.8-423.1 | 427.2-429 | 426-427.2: 0.05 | 8.28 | 7.53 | 7.71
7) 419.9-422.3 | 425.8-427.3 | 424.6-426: -0.09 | 8.18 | 8.19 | 7.55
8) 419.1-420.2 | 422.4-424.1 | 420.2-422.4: -0.08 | 8.04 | 8.21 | 7.74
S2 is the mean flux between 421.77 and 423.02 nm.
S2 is 8.22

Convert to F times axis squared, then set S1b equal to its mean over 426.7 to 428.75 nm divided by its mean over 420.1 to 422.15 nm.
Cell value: 1.0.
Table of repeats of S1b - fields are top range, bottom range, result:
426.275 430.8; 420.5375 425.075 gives 0.94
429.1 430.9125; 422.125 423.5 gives 0.95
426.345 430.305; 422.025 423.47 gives 0.96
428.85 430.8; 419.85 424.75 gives 0.93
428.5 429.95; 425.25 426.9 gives 0.95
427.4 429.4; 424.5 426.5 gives 0.96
